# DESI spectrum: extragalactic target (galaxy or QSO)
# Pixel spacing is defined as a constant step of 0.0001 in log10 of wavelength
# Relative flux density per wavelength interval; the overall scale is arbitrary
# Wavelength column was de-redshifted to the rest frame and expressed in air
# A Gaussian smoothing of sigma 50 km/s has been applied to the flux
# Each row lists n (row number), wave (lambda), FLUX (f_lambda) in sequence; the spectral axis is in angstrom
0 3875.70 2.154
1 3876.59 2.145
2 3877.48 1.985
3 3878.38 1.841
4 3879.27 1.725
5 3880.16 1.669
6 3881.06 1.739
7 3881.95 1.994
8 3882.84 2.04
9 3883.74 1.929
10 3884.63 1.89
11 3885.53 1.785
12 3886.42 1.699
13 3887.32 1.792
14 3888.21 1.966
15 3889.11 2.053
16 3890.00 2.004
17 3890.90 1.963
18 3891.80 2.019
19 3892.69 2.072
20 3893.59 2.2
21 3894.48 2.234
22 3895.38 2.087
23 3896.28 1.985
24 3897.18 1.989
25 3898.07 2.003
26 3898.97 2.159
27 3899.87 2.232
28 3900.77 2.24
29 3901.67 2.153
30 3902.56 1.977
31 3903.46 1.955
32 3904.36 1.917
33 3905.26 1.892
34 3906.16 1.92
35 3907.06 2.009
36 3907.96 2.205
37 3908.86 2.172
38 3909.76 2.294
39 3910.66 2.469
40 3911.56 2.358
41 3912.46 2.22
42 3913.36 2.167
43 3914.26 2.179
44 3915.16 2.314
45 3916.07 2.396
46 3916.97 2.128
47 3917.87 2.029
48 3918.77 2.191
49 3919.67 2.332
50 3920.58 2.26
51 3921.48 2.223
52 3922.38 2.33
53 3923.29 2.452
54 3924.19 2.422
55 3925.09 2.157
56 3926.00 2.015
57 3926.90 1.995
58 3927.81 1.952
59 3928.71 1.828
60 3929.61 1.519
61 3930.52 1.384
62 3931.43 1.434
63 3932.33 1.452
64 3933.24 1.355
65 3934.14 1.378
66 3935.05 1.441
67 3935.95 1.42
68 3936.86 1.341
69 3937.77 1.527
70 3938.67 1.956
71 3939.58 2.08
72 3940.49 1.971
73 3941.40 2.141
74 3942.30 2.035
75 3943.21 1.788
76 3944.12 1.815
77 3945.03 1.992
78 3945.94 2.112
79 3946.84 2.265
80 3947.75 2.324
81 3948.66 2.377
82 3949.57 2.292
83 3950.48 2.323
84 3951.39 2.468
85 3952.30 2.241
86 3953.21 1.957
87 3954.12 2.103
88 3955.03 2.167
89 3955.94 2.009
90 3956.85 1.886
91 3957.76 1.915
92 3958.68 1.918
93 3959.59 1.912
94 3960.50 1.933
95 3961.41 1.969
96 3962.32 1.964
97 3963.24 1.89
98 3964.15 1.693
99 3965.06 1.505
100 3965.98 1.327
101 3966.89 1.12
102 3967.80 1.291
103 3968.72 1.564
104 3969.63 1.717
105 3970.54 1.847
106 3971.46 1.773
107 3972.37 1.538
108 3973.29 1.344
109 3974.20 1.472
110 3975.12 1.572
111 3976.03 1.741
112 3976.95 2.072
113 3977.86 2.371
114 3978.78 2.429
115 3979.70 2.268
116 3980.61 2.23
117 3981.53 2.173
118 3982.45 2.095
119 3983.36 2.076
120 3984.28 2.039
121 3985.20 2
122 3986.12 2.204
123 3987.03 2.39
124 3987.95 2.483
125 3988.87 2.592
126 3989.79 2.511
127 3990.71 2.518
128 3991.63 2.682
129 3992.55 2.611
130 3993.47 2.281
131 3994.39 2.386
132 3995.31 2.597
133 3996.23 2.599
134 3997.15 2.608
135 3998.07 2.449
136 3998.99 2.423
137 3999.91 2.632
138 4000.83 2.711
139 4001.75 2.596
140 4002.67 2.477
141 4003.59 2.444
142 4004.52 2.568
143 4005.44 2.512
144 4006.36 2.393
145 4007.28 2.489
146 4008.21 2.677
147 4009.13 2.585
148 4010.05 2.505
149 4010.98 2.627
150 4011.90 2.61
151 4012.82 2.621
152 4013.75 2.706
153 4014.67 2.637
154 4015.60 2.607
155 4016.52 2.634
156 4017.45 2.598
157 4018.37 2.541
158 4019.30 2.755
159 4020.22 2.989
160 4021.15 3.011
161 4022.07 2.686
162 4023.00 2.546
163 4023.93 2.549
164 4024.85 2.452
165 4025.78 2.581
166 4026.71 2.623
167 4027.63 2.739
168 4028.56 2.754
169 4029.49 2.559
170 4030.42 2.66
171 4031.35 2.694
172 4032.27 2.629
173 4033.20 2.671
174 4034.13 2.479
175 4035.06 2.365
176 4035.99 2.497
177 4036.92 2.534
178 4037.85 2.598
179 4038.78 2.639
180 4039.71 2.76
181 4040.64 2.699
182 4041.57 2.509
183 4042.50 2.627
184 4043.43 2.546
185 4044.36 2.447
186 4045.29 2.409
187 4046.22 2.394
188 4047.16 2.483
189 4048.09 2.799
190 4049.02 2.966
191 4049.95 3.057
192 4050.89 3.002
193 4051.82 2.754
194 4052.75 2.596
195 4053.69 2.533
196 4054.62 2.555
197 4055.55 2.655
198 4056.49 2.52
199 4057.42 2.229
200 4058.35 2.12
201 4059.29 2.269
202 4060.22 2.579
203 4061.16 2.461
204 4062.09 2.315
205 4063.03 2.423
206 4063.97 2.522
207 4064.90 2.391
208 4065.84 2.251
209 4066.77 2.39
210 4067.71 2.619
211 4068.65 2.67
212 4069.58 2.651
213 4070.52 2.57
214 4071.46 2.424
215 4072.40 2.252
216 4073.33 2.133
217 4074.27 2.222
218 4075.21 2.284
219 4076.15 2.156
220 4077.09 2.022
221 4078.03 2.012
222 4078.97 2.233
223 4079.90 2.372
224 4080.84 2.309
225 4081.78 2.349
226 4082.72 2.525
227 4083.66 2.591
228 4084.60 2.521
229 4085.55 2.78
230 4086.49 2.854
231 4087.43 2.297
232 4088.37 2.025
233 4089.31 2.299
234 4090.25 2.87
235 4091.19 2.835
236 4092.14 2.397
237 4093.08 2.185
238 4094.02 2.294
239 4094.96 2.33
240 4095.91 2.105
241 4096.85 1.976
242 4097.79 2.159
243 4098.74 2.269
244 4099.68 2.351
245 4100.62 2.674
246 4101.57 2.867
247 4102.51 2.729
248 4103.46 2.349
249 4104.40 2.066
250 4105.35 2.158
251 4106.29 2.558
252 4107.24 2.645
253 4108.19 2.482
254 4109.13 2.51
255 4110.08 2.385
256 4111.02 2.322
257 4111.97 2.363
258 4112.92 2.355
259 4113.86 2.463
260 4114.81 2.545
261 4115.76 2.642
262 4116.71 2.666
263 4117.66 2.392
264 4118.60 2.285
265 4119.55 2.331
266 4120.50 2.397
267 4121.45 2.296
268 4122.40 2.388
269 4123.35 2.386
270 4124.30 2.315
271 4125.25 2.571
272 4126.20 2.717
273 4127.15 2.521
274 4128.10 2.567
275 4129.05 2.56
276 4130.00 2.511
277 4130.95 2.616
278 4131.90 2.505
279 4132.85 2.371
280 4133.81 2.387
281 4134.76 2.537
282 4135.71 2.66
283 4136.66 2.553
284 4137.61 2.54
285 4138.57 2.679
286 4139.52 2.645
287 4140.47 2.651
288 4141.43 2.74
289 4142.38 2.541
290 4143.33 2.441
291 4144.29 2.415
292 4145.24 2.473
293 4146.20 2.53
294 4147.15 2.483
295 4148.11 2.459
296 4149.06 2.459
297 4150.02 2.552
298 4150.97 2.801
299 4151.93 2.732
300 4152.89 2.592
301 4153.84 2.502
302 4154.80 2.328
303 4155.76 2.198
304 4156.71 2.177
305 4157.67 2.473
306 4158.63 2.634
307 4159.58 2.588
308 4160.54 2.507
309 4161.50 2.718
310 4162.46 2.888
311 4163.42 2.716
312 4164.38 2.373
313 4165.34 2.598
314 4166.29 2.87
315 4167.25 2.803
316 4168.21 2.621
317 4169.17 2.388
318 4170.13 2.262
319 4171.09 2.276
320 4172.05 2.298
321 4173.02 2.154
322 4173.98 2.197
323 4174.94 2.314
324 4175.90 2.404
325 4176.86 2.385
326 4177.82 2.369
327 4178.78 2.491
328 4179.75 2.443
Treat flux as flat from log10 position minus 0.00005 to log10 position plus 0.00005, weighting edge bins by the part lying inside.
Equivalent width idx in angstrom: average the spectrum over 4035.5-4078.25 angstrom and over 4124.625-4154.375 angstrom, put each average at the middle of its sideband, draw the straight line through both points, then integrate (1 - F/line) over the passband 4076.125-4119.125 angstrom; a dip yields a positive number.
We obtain 2.0 angstrom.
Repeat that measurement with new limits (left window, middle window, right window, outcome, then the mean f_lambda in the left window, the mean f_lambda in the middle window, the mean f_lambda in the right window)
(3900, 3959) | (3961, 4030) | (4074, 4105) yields -4.20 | 2.02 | 2.31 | 2.37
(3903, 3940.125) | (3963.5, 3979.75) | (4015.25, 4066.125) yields 3.96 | 1.98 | 1.69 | 2.59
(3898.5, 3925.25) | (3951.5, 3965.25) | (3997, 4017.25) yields 2.41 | 2.19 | 1.96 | 2.57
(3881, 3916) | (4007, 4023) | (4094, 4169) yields -2.68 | 2.07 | 2.66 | 2.49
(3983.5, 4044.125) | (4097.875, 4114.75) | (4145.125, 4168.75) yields 0.81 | 2.56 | 2.44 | 2.56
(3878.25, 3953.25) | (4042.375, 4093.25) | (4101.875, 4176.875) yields -2.93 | 2.01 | 2.47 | 2.49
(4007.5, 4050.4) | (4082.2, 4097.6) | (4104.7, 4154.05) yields 0.77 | 2.63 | 2.42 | 2.5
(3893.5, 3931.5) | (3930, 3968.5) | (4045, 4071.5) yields 6.50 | 2.11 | 1.84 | 2.54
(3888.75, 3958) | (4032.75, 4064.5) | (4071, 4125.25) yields -3.77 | 2.03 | 2.56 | 2.39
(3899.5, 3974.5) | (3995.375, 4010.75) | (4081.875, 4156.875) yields -2.93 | 1.95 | 2.54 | 2.47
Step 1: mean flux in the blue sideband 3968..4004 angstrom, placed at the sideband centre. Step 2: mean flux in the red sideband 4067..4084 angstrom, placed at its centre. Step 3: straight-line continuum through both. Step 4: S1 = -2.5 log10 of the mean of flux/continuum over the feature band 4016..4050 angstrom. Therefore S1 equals -0.152 mag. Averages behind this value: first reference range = 2.21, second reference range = 2.35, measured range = 2.63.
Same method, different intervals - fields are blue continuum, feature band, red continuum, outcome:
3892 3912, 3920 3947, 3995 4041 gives 0.201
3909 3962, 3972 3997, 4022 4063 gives 0.036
